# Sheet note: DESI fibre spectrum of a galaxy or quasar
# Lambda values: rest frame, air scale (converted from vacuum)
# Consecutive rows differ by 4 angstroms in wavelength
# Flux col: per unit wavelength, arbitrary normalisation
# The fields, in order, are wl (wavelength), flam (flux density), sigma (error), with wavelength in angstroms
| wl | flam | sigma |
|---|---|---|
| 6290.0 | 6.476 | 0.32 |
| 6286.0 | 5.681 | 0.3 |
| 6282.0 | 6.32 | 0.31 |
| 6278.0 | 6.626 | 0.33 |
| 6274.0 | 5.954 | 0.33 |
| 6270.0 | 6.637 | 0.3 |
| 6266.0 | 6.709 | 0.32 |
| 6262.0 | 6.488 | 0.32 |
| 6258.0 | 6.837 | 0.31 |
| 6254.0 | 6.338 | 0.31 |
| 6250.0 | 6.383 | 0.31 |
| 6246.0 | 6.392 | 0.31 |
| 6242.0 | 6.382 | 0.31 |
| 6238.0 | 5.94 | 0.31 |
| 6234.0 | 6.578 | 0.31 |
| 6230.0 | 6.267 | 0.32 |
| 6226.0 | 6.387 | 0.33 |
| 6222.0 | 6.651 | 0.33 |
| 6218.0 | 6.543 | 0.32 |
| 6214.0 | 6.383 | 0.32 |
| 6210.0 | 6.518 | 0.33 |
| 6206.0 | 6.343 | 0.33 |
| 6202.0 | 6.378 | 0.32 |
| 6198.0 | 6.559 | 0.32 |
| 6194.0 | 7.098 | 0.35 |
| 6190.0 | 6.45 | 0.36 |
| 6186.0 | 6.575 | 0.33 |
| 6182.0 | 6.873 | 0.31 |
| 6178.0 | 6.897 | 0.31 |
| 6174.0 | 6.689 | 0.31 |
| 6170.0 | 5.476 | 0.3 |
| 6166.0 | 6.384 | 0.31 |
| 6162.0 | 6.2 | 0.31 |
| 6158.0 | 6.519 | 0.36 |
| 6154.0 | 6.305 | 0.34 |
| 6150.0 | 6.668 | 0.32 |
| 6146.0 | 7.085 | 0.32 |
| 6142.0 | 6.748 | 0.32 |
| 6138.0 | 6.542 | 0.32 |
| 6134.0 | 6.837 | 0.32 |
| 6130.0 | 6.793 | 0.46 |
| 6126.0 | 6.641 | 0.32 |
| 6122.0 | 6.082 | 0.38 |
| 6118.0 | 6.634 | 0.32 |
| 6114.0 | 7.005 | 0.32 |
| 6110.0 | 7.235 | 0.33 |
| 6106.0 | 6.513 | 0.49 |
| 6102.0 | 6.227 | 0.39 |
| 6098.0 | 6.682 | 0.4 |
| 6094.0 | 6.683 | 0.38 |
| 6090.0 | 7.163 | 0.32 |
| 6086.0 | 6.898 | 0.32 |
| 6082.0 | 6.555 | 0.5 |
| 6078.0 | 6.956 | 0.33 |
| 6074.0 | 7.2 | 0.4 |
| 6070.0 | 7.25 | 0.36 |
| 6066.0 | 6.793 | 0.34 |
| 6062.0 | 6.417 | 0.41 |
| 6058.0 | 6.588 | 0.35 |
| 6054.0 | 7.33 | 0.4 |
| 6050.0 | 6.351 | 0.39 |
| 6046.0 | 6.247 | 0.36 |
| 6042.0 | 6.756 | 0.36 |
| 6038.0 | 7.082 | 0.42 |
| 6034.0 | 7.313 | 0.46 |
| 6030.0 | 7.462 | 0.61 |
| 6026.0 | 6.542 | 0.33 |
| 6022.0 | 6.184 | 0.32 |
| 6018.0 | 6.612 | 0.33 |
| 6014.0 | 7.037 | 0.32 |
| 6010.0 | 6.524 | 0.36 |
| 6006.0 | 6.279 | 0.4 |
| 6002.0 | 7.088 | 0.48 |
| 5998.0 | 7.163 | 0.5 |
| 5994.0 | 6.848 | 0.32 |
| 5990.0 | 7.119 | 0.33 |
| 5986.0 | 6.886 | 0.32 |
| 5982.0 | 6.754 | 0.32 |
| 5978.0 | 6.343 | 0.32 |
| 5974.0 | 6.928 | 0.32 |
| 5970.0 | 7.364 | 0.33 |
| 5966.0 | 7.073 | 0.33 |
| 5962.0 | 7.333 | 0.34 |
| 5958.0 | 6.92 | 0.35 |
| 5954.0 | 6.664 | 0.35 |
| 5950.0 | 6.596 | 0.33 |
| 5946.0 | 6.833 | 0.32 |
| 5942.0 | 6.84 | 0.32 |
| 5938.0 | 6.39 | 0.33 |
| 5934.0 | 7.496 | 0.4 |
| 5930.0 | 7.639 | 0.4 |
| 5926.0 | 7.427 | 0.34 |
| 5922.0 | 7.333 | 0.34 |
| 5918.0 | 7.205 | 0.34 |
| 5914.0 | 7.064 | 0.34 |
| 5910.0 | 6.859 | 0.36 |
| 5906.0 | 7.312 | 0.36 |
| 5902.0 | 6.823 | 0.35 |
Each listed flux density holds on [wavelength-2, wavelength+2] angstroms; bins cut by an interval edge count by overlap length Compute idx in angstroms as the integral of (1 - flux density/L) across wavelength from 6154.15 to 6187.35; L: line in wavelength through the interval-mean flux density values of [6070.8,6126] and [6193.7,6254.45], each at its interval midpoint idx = 0.7 angstroms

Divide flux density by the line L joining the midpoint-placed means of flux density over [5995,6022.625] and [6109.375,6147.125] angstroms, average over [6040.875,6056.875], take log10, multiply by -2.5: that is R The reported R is 0.01 mag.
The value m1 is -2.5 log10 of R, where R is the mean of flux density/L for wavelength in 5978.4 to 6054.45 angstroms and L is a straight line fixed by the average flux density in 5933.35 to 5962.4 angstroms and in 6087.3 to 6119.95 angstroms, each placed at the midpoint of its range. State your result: 0.00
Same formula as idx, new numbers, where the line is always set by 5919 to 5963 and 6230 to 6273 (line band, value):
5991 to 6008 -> 0.2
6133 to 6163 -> 0.1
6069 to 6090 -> -0.6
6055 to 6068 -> 0.3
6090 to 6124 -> 0.3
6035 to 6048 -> 0.2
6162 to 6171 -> 0.8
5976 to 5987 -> 0.5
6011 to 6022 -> 0.3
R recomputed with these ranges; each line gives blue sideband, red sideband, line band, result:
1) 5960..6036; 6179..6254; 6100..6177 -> 0.011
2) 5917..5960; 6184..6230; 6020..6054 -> 0.010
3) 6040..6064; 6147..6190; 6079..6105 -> -0.023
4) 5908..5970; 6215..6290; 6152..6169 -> 0.049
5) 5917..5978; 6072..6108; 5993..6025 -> 0.034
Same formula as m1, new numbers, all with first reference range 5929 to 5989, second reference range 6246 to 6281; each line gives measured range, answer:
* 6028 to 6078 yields -0.02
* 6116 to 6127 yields 0.04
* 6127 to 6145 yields -0.01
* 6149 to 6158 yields 0.03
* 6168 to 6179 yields 0.05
